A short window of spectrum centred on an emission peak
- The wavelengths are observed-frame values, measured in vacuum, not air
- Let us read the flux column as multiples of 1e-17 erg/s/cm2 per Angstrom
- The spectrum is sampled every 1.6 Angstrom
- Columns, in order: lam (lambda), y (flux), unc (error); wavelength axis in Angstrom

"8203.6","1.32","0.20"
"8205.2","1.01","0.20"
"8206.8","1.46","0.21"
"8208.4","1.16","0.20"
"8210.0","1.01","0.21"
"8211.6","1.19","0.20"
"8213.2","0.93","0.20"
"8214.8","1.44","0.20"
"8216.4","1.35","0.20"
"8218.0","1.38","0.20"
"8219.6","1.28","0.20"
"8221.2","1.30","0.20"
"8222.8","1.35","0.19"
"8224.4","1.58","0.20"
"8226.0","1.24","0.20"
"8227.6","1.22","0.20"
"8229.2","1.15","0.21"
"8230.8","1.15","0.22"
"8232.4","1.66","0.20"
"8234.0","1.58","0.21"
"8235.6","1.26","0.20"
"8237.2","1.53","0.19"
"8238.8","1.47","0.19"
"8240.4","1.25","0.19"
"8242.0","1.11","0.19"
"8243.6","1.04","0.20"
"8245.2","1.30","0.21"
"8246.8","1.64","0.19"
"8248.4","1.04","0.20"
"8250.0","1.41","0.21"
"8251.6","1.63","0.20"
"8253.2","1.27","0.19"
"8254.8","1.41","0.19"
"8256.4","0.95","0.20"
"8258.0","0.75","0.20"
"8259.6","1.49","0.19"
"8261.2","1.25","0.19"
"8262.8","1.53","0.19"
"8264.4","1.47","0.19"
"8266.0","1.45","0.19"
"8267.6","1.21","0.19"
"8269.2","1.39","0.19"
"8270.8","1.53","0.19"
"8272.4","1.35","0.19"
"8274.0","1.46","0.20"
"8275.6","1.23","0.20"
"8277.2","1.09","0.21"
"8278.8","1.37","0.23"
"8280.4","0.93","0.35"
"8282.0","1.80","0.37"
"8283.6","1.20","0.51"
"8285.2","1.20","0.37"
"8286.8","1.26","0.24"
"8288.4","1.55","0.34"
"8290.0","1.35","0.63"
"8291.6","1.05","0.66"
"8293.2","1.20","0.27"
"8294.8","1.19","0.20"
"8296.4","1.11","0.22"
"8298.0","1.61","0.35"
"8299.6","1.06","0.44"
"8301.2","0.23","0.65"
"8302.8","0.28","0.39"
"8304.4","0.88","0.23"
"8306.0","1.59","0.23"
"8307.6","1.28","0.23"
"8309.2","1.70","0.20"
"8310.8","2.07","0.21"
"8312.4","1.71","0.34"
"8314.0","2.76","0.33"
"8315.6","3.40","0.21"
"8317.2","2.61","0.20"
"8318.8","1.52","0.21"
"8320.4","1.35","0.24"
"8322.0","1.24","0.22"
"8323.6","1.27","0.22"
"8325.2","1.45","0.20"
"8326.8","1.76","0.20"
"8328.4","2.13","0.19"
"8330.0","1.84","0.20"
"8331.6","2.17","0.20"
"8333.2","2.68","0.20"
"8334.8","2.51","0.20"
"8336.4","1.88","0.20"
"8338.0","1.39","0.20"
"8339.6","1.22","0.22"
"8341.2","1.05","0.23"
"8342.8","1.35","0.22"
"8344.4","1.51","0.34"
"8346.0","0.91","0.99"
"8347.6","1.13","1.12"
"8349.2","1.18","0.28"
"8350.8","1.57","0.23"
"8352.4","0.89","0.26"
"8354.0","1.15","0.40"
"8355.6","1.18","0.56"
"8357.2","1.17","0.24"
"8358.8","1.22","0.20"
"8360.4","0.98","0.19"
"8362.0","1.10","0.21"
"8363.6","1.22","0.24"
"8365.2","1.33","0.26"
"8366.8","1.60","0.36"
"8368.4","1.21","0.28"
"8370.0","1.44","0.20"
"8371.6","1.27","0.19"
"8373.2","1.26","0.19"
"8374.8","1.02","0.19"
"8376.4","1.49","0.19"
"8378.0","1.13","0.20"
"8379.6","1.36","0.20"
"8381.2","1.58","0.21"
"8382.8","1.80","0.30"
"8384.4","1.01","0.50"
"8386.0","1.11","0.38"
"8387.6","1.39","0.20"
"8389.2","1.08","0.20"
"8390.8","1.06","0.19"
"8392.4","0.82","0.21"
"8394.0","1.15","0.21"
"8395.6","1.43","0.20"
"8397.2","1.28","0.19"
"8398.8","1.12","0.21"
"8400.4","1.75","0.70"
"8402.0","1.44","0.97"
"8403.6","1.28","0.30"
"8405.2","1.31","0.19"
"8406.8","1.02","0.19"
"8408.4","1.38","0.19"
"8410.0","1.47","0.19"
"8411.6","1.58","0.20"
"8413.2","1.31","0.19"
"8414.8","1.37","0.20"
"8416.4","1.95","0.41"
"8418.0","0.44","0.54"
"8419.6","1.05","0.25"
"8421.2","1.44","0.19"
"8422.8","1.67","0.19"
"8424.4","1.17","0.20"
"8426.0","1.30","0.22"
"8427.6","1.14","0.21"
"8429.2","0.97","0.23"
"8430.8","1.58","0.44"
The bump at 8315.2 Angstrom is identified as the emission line [S II] 6716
